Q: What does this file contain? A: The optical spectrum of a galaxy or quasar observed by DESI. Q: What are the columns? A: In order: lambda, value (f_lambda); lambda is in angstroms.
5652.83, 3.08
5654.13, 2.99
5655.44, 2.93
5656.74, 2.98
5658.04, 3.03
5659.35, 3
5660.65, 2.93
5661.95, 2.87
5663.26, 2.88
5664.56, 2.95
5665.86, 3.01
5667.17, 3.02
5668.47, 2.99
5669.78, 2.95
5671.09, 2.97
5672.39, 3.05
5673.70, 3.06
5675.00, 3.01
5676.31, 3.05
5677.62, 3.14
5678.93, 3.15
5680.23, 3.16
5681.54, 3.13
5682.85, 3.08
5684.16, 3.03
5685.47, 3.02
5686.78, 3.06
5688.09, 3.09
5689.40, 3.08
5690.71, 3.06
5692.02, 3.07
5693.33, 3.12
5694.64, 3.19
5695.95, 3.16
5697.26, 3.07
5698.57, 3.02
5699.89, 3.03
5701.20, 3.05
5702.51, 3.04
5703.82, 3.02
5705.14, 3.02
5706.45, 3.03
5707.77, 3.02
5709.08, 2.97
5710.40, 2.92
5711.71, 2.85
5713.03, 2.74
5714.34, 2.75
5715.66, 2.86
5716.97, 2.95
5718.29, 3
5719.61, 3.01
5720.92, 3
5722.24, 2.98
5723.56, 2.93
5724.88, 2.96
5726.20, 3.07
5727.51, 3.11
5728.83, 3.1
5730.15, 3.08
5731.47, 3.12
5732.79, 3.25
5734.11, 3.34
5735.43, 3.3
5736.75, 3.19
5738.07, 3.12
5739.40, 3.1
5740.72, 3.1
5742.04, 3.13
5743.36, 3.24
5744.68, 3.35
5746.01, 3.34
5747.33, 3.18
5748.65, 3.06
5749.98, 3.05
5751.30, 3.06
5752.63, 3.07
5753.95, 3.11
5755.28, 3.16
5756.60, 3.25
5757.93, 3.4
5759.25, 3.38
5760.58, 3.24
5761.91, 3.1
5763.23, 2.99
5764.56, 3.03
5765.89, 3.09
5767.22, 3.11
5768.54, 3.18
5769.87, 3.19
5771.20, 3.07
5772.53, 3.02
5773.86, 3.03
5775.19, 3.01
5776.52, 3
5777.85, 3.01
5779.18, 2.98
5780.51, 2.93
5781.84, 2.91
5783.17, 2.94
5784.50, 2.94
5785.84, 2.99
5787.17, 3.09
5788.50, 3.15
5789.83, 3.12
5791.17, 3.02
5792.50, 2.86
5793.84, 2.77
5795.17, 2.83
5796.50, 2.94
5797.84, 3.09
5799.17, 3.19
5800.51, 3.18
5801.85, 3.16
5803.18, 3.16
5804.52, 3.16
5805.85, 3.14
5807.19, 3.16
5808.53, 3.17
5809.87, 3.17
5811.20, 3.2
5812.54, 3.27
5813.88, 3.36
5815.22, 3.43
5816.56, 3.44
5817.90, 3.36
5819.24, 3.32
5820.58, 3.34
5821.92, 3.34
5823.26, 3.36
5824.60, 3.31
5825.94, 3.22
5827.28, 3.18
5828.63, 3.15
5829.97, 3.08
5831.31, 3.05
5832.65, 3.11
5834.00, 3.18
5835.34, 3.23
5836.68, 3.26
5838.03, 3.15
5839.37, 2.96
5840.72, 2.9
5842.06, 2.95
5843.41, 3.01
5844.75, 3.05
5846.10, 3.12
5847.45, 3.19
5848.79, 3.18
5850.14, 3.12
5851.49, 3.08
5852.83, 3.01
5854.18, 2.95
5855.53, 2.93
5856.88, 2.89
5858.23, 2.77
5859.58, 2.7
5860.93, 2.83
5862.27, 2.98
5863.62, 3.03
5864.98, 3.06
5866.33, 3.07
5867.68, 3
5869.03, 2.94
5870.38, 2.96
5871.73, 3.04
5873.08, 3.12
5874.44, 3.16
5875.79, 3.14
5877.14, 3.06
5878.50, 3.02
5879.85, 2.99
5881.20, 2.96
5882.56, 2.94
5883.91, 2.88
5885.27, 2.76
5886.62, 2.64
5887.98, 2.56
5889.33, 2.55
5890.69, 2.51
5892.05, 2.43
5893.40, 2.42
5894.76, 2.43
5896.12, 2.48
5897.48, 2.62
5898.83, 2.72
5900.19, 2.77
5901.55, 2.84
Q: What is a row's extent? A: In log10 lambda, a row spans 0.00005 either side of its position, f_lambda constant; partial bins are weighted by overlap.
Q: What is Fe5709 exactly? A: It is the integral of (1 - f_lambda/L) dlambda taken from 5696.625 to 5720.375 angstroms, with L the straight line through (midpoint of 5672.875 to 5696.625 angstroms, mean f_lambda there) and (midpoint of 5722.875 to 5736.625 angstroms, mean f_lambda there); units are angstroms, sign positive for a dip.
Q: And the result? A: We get 1.1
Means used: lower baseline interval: 3.09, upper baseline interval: 3.13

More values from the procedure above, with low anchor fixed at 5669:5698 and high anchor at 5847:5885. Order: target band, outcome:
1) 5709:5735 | 0.5 angstroms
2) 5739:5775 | -1.2 angstroms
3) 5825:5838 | -0.7 angstroms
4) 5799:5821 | -1.7 angstroms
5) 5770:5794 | 0.3 angstroms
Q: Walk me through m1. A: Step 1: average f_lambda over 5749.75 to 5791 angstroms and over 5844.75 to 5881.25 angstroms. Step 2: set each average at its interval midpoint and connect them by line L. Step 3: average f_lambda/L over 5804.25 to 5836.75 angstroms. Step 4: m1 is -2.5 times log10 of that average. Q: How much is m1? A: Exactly -0.07 mag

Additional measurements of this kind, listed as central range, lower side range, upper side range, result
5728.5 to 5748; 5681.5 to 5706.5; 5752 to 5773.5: -0.03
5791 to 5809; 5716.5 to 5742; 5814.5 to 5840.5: 0.05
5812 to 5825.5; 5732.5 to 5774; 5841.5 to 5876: -0.10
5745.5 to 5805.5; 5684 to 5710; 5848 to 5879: -0.02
